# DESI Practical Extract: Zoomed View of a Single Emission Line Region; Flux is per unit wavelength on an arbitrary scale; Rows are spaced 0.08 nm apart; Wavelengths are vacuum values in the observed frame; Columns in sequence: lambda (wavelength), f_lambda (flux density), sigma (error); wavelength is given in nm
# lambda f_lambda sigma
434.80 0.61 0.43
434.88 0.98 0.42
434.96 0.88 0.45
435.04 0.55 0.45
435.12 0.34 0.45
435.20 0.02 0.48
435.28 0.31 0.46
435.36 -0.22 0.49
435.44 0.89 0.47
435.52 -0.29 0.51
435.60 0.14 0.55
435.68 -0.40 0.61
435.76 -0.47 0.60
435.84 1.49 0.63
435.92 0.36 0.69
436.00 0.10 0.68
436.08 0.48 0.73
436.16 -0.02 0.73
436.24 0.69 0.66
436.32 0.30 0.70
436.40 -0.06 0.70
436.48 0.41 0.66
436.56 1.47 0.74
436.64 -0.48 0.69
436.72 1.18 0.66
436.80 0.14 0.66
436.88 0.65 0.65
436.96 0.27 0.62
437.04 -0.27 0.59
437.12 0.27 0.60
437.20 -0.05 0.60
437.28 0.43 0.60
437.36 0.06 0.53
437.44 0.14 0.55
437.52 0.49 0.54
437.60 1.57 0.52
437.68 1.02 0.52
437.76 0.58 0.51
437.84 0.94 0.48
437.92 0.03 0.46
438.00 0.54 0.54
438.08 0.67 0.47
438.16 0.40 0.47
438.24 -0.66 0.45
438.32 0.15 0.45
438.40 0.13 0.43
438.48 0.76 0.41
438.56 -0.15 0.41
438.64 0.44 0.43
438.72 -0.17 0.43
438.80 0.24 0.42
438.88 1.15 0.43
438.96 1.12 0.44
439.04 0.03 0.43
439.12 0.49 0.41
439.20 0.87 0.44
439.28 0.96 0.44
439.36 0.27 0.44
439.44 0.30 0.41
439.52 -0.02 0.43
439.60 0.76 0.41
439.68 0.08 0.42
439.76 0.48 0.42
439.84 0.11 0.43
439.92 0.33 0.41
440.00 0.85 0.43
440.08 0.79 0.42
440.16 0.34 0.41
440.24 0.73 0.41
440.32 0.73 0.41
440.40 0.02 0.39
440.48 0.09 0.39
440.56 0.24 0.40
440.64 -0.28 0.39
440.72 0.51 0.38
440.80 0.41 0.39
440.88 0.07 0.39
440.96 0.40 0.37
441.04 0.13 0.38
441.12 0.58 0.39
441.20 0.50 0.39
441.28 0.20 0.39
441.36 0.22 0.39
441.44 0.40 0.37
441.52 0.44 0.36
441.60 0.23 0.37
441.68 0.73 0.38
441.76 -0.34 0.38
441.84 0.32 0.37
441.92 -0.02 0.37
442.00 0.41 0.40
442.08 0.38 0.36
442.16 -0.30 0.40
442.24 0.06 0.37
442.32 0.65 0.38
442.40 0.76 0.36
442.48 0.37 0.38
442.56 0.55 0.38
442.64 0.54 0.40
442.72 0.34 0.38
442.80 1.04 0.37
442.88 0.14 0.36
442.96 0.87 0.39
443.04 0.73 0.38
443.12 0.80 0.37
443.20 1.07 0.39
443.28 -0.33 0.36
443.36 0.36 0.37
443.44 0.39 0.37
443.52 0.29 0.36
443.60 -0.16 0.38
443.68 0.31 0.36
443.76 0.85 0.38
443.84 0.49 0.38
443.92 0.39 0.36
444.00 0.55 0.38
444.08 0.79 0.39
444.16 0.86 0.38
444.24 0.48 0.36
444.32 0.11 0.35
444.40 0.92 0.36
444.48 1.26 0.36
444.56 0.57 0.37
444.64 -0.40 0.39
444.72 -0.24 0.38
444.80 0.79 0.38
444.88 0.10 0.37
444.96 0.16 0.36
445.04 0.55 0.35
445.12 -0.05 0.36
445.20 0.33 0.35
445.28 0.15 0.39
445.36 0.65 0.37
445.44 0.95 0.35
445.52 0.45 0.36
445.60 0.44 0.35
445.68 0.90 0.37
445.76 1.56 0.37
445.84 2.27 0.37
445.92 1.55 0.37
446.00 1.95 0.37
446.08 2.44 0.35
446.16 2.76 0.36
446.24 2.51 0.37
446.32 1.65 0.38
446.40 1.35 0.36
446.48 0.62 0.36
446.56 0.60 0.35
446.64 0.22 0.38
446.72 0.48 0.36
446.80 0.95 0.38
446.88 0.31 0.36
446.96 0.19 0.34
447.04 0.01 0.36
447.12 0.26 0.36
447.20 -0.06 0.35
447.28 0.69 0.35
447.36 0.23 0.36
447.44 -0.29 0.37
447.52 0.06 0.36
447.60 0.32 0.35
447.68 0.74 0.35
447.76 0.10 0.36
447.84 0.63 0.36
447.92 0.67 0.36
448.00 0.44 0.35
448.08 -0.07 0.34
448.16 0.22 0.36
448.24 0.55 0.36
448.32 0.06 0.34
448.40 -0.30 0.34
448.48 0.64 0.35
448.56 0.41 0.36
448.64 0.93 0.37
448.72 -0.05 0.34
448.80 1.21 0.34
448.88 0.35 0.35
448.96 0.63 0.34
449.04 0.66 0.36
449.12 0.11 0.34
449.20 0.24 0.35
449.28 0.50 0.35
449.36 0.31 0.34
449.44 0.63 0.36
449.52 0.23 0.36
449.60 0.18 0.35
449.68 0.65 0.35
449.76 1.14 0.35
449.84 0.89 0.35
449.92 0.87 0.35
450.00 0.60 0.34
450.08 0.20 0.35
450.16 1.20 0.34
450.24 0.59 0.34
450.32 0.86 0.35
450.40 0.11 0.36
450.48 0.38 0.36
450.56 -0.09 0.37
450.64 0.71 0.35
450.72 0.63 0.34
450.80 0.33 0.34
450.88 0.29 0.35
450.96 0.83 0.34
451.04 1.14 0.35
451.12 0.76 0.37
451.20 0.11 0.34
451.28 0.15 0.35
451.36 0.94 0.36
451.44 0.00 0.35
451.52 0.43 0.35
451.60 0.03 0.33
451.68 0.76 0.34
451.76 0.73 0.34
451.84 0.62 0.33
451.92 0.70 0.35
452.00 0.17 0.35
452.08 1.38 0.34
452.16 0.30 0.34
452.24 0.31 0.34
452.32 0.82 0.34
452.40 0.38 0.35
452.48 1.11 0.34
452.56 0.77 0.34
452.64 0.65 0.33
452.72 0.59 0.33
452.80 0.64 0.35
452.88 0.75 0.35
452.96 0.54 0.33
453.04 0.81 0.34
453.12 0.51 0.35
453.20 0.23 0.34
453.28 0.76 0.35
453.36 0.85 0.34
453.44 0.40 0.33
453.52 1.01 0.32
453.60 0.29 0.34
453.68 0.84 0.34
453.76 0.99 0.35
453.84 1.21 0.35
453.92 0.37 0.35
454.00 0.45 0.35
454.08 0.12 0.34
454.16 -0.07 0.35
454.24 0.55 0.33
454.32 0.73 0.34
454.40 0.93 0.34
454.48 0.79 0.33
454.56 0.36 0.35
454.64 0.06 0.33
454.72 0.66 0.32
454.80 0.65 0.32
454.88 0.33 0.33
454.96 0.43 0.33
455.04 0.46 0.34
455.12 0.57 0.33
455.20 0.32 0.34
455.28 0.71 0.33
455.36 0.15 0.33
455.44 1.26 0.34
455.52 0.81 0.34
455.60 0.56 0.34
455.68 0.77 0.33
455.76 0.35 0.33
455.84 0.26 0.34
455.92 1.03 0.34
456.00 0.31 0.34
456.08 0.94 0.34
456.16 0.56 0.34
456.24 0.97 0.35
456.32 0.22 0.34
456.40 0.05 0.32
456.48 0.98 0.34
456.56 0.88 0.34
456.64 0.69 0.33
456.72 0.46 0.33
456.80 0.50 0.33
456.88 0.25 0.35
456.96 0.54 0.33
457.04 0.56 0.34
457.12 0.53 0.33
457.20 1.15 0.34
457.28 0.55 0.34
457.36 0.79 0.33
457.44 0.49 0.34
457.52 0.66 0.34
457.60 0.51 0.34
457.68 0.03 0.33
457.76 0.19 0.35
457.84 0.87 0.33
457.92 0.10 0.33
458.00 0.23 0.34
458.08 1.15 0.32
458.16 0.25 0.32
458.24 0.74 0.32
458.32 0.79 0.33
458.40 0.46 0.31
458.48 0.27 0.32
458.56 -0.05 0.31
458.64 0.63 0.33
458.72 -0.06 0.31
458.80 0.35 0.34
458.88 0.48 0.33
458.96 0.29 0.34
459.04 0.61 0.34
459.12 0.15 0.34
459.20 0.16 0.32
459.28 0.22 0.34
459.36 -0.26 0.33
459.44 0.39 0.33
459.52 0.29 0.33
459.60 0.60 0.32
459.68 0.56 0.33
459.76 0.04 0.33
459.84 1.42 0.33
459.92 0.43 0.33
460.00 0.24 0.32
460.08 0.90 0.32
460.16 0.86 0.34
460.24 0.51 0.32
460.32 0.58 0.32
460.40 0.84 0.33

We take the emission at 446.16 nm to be [O II]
